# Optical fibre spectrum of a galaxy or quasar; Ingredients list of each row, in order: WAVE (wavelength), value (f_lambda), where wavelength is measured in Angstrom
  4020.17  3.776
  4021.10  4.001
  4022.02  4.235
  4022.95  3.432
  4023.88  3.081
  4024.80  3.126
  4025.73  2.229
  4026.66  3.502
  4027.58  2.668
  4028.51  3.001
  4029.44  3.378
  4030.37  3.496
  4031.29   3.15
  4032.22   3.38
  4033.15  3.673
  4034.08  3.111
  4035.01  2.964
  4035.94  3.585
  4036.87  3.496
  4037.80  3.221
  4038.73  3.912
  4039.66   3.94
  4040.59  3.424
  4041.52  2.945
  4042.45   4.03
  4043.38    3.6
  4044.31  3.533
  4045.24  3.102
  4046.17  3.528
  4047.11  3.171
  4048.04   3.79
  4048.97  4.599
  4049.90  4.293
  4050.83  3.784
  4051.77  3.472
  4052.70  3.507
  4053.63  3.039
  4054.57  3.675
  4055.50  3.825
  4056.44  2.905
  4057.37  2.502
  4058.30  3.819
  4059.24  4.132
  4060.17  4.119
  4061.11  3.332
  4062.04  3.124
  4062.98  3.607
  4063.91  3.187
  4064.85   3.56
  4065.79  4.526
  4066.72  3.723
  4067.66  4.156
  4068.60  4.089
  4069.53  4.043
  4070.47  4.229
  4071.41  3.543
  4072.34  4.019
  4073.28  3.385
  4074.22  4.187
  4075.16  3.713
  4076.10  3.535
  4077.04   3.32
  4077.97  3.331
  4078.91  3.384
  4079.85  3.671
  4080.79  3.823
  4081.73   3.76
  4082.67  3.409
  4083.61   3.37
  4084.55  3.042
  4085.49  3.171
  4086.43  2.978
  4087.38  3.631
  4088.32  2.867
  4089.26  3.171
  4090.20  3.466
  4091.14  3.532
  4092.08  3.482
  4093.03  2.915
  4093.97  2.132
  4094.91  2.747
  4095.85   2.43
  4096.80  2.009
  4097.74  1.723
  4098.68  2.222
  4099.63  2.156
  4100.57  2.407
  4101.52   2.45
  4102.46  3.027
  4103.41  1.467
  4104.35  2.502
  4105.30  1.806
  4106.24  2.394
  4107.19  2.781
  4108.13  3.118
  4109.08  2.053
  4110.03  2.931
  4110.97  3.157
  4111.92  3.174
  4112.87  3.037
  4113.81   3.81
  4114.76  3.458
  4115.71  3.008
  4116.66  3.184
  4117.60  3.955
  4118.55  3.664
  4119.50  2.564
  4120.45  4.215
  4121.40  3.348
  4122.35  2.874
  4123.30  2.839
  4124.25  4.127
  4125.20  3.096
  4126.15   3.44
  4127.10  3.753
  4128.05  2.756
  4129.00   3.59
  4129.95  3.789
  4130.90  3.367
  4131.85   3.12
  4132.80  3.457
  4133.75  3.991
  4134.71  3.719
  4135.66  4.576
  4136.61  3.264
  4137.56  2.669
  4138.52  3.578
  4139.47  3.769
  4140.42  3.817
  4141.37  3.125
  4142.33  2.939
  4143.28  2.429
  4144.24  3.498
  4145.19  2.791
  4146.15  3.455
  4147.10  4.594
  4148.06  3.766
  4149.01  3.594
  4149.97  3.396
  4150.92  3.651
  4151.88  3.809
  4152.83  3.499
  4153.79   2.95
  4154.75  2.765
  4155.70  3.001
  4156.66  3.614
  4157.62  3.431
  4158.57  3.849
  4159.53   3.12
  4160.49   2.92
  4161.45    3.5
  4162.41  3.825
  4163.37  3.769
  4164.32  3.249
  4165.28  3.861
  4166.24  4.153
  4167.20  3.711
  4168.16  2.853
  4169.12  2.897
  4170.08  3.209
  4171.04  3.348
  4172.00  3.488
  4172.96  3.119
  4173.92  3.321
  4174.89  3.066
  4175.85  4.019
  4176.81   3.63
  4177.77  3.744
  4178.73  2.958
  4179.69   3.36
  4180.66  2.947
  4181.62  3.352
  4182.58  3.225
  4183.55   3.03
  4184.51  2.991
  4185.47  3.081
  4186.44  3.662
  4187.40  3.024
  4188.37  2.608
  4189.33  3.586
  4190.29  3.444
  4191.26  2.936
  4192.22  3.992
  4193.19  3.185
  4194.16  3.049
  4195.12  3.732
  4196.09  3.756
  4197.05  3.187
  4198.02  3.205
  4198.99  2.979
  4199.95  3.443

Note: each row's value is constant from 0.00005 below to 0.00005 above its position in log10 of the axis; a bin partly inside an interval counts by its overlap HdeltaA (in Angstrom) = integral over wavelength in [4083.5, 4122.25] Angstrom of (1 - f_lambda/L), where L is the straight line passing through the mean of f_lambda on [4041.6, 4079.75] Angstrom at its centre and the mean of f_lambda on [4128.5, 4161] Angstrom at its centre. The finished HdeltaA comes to 7.2 Angstrom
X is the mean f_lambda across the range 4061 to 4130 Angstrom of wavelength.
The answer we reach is 3.2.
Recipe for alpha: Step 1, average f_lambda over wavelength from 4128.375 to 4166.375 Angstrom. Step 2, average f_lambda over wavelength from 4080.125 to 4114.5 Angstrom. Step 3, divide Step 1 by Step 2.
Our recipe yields 1.22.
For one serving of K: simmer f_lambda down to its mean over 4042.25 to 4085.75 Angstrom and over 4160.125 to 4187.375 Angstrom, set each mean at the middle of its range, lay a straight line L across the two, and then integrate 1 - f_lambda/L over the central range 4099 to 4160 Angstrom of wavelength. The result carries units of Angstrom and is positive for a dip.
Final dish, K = 4.25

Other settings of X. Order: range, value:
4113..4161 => 3.42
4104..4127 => 3.12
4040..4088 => 3.6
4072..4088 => 3.5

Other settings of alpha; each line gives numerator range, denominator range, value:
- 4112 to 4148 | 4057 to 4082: 0.93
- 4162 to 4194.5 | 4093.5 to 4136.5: 1.11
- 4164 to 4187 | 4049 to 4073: 0.90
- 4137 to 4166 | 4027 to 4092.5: 0.97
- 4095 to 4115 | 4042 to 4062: 0.71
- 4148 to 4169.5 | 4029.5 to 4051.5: 0.97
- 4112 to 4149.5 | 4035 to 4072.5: 0.94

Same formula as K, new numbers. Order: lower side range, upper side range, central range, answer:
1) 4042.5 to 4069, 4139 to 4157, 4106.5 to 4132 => 1.51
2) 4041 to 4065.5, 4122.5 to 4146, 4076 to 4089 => 0.46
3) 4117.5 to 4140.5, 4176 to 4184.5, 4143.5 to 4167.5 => -0.81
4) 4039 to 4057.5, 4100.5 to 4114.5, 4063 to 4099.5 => -3.00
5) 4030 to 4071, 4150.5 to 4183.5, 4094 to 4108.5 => 4.83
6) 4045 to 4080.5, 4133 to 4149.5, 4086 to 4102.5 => 3.97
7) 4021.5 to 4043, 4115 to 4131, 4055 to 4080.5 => -2.29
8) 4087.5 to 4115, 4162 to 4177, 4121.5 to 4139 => -2.37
